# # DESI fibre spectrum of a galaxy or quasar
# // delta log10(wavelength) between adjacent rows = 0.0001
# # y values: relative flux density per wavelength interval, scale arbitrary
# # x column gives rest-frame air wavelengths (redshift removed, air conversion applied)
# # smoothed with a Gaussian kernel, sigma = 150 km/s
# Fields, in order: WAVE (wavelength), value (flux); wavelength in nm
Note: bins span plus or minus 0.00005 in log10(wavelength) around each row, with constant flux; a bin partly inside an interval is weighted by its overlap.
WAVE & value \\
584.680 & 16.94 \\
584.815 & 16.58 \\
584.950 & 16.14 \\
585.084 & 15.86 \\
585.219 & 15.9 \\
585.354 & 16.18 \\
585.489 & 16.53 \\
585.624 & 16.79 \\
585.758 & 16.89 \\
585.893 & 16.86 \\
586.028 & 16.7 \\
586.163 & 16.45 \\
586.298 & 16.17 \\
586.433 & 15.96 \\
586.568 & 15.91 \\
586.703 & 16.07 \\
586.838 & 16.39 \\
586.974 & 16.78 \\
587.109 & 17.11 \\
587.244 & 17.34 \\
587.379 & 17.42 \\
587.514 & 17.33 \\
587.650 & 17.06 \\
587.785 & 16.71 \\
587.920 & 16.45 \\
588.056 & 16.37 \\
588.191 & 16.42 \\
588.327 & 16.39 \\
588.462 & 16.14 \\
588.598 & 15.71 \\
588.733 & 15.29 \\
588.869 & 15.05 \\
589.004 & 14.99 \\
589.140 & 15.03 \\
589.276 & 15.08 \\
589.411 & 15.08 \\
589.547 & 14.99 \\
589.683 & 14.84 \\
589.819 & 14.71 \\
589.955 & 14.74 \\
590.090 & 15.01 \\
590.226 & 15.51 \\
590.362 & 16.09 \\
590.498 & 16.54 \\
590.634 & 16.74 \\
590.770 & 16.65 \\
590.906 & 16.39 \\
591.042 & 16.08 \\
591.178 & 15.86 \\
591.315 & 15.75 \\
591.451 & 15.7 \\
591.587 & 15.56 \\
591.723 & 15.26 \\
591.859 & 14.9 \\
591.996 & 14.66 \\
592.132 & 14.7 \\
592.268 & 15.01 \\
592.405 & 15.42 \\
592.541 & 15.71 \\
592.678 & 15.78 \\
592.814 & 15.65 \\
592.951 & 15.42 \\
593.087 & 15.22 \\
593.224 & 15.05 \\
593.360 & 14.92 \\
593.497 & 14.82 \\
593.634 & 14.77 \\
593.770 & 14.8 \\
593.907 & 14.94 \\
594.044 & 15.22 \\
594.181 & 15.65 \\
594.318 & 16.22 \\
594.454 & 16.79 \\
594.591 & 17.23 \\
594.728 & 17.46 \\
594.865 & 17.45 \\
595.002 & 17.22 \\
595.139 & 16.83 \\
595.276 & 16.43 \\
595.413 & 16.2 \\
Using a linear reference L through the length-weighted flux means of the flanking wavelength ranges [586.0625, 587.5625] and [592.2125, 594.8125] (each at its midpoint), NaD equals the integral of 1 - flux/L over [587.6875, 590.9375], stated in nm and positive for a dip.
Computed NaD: 0.11 nm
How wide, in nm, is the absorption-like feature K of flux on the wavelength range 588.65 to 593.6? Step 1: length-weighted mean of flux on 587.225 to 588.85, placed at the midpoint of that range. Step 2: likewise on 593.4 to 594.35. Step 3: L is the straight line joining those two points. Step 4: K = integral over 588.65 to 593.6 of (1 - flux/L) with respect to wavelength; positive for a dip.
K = 0.12 nm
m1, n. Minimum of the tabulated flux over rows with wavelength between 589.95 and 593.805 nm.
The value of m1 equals 14.66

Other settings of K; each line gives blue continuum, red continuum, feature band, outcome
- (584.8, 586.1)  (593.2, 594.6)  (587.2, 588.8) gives -0.04 nm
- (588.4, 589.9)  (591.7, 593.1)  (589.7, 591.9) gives -0.07 nm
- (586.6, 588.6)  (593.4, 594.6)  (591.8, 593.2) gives 0.05 nm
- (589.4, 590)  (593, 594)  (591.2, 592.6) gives -0.04 nm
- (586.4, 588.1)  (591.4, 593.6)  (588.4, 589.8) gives 0.09 nm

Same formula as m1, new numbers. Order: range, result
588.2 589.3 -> 14.99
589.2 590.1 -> 14.71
